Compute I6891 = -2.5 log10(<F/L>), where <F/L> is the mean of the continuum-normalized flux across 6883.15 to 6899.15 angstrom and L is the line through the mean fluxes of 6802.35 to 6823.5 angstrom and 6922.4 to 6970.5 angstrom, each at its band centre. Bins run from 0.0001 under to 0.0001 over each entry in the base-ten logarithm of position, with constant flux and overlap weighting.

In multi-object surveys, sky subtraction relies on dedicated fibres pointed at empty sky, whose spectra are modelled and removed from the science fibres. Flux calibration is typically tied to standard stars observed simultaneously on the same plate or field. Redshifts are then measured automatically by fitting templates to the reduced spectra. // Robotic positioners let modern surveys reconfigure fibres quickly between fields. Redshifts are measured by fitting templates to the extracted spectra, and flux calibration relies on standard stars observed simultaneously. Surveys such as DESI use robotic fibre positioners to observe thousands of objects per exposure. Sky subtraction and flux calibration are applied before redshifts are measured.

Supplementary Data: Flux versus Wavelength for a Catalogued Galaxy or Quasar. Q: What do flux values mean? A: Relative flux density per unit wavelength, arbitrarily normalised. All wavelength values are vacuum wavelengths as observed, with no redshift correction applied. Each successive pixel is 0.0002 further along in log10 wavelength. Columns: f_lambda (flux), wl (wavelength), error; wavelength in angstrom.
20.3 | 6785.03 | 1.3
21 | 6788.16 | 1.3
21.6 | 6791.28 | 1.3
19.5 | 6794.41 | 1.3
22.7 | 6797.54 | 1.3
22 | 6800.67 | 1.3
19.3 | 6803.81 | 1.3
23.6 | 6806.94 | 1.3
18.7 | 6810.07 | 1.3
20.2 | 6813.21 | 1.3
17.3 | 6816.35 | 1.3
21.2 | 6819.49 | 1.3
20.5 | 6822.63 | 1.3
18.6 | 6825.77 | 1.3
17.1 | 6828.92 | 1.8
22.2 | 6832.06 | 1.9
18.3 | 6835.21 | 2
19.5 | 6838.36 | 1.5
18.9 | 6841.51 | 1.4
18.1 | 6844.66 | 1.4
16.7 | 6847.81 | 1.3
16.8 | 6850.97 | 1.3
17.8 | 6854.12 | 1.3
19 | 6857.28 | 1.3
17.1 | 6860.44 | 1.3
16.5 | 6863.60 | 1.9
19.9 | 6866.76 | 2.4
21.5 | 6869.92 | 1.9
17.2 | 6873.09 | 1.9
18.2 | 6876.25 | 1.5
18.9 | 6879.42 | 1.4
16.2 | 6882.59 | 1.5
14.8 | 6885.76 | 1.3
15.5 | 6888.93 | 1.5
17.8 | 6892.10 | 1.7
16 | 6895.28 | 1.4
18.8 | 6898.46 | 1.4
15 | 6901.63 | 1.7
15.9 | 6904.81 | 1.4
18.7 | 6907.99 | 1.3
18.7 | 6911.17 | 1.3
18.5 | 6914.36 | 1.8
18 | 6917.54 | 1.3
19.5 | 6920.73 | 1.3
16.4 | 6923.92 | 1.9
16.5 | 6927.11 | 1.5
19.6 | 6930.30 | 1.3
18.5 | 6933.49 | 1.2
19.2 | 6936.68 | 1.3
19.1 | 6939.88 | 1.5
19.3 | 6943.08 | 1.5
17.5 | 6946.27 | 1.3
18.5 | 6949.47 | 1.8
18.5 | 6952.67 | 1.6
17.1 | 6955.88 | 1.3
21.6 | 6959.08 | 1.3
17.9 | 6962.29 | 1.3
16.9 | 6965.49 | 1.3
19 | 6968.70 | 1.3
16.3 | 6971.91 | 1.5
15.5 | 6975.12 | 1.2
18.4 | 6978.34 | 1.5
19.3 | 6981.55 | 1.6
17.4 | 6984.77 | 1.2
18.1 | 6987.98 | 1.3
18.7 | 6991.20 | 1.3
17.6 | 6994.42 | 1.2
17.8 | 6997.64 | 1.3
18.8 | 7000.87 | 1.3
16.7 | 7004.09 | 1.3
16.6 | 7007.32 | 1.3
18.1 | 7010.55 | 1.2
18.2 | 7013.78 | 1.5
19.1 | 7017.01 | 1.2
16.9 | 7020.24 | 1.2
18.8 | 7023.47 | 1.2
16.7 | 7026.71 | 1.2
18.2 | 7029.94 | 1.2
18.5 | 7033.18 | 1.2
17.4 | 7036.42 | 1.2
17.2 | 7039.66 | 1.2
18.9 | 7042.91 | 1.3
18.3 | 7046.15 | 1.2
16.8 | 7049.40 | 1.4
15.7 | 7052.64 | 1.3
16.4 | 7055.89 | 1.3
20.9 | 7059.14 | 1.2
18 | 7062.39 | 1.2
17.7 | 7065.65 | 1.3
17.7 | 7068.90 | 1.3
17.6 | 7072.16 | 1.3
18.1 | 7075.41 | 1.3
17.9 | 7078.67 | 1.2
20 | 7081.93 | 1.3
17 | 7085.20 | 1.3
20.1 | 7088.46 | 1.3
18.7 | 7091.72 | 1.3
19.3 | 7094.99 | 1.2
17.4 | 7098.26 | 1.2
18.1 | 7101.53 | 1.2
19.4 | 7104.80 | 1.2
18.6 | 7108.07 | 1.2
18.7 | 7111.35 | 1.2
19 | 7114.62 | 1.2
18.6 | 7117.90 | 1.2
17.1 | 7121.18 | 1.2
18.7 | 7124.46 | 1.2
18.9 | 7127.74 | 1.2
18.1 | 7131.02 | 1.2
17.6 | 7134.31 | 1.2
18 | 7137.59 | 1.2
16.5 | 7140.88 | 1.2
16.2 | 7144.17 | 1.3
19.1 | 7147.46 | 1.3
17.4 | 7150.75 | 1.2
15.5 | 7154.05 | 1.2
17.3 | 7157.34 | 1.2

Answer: 0.16 mag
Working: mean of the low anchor 20.1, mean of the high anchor 18.4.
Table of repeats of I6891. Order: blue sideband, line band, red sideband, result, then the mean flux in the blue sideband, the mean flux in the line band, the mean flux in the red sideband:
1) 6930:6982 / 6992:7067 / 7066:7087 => 0.02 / 18.3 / 17.8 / 18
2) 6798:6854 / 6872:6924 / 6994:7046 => 0.09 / 19.4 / 17.3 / 17.9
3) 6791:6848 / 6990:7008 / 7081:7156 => 0.06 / 19.8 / 17.7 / 18.2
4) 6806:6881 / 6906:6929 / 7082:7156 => 0.04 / 18.9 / 18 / 18.1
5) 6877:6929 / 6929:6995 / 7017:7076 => -0.05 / 17.2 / 18.3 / 17.8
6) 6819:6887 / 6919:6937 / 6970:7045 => -0.01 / 18.4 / 18.2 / 17.8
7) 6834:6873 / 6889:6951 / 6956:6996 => 0.01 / 18.3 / 17.9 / 18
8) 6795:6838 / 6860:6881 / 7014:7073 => 0.06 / 20.1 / 18.5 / 17.8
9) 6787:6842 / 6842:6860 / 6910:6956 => 0.11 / 20.1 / 17.7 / 18.4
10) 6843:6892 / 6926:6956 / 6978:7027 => -0.04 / 17.6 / 18.5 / 18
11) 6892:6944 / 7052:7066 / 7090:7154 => 0.01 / 18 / 17.9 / 18.1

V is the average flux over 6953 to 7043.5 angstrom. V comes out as 17.9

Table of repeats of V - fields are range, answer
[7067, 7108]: 18.4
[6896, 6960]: 18.2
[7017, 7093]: 18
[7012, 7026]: 18.1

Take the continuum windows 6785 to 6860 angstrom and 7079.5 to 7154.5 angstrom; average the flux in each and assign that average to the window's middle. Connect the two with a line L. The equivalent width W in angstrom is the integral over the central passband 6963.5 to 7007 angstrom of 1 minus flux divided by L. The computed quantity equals 2.6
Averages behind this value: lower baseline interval 19.6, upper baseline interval 18.2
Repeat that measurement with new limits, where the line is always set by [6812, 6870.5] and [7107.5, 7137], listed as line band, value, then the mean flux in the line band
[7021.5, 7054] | 1.42 angstrom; 17.7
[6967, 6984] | 0.80 angstrom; 17.7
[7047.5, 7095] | 0.85 angstrom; 18.1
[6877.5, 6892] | 1.66 angstrom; 16.5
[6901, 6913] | 0.89 angstrom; 17.3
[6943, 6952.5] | 0.15 angstrom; 18.3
